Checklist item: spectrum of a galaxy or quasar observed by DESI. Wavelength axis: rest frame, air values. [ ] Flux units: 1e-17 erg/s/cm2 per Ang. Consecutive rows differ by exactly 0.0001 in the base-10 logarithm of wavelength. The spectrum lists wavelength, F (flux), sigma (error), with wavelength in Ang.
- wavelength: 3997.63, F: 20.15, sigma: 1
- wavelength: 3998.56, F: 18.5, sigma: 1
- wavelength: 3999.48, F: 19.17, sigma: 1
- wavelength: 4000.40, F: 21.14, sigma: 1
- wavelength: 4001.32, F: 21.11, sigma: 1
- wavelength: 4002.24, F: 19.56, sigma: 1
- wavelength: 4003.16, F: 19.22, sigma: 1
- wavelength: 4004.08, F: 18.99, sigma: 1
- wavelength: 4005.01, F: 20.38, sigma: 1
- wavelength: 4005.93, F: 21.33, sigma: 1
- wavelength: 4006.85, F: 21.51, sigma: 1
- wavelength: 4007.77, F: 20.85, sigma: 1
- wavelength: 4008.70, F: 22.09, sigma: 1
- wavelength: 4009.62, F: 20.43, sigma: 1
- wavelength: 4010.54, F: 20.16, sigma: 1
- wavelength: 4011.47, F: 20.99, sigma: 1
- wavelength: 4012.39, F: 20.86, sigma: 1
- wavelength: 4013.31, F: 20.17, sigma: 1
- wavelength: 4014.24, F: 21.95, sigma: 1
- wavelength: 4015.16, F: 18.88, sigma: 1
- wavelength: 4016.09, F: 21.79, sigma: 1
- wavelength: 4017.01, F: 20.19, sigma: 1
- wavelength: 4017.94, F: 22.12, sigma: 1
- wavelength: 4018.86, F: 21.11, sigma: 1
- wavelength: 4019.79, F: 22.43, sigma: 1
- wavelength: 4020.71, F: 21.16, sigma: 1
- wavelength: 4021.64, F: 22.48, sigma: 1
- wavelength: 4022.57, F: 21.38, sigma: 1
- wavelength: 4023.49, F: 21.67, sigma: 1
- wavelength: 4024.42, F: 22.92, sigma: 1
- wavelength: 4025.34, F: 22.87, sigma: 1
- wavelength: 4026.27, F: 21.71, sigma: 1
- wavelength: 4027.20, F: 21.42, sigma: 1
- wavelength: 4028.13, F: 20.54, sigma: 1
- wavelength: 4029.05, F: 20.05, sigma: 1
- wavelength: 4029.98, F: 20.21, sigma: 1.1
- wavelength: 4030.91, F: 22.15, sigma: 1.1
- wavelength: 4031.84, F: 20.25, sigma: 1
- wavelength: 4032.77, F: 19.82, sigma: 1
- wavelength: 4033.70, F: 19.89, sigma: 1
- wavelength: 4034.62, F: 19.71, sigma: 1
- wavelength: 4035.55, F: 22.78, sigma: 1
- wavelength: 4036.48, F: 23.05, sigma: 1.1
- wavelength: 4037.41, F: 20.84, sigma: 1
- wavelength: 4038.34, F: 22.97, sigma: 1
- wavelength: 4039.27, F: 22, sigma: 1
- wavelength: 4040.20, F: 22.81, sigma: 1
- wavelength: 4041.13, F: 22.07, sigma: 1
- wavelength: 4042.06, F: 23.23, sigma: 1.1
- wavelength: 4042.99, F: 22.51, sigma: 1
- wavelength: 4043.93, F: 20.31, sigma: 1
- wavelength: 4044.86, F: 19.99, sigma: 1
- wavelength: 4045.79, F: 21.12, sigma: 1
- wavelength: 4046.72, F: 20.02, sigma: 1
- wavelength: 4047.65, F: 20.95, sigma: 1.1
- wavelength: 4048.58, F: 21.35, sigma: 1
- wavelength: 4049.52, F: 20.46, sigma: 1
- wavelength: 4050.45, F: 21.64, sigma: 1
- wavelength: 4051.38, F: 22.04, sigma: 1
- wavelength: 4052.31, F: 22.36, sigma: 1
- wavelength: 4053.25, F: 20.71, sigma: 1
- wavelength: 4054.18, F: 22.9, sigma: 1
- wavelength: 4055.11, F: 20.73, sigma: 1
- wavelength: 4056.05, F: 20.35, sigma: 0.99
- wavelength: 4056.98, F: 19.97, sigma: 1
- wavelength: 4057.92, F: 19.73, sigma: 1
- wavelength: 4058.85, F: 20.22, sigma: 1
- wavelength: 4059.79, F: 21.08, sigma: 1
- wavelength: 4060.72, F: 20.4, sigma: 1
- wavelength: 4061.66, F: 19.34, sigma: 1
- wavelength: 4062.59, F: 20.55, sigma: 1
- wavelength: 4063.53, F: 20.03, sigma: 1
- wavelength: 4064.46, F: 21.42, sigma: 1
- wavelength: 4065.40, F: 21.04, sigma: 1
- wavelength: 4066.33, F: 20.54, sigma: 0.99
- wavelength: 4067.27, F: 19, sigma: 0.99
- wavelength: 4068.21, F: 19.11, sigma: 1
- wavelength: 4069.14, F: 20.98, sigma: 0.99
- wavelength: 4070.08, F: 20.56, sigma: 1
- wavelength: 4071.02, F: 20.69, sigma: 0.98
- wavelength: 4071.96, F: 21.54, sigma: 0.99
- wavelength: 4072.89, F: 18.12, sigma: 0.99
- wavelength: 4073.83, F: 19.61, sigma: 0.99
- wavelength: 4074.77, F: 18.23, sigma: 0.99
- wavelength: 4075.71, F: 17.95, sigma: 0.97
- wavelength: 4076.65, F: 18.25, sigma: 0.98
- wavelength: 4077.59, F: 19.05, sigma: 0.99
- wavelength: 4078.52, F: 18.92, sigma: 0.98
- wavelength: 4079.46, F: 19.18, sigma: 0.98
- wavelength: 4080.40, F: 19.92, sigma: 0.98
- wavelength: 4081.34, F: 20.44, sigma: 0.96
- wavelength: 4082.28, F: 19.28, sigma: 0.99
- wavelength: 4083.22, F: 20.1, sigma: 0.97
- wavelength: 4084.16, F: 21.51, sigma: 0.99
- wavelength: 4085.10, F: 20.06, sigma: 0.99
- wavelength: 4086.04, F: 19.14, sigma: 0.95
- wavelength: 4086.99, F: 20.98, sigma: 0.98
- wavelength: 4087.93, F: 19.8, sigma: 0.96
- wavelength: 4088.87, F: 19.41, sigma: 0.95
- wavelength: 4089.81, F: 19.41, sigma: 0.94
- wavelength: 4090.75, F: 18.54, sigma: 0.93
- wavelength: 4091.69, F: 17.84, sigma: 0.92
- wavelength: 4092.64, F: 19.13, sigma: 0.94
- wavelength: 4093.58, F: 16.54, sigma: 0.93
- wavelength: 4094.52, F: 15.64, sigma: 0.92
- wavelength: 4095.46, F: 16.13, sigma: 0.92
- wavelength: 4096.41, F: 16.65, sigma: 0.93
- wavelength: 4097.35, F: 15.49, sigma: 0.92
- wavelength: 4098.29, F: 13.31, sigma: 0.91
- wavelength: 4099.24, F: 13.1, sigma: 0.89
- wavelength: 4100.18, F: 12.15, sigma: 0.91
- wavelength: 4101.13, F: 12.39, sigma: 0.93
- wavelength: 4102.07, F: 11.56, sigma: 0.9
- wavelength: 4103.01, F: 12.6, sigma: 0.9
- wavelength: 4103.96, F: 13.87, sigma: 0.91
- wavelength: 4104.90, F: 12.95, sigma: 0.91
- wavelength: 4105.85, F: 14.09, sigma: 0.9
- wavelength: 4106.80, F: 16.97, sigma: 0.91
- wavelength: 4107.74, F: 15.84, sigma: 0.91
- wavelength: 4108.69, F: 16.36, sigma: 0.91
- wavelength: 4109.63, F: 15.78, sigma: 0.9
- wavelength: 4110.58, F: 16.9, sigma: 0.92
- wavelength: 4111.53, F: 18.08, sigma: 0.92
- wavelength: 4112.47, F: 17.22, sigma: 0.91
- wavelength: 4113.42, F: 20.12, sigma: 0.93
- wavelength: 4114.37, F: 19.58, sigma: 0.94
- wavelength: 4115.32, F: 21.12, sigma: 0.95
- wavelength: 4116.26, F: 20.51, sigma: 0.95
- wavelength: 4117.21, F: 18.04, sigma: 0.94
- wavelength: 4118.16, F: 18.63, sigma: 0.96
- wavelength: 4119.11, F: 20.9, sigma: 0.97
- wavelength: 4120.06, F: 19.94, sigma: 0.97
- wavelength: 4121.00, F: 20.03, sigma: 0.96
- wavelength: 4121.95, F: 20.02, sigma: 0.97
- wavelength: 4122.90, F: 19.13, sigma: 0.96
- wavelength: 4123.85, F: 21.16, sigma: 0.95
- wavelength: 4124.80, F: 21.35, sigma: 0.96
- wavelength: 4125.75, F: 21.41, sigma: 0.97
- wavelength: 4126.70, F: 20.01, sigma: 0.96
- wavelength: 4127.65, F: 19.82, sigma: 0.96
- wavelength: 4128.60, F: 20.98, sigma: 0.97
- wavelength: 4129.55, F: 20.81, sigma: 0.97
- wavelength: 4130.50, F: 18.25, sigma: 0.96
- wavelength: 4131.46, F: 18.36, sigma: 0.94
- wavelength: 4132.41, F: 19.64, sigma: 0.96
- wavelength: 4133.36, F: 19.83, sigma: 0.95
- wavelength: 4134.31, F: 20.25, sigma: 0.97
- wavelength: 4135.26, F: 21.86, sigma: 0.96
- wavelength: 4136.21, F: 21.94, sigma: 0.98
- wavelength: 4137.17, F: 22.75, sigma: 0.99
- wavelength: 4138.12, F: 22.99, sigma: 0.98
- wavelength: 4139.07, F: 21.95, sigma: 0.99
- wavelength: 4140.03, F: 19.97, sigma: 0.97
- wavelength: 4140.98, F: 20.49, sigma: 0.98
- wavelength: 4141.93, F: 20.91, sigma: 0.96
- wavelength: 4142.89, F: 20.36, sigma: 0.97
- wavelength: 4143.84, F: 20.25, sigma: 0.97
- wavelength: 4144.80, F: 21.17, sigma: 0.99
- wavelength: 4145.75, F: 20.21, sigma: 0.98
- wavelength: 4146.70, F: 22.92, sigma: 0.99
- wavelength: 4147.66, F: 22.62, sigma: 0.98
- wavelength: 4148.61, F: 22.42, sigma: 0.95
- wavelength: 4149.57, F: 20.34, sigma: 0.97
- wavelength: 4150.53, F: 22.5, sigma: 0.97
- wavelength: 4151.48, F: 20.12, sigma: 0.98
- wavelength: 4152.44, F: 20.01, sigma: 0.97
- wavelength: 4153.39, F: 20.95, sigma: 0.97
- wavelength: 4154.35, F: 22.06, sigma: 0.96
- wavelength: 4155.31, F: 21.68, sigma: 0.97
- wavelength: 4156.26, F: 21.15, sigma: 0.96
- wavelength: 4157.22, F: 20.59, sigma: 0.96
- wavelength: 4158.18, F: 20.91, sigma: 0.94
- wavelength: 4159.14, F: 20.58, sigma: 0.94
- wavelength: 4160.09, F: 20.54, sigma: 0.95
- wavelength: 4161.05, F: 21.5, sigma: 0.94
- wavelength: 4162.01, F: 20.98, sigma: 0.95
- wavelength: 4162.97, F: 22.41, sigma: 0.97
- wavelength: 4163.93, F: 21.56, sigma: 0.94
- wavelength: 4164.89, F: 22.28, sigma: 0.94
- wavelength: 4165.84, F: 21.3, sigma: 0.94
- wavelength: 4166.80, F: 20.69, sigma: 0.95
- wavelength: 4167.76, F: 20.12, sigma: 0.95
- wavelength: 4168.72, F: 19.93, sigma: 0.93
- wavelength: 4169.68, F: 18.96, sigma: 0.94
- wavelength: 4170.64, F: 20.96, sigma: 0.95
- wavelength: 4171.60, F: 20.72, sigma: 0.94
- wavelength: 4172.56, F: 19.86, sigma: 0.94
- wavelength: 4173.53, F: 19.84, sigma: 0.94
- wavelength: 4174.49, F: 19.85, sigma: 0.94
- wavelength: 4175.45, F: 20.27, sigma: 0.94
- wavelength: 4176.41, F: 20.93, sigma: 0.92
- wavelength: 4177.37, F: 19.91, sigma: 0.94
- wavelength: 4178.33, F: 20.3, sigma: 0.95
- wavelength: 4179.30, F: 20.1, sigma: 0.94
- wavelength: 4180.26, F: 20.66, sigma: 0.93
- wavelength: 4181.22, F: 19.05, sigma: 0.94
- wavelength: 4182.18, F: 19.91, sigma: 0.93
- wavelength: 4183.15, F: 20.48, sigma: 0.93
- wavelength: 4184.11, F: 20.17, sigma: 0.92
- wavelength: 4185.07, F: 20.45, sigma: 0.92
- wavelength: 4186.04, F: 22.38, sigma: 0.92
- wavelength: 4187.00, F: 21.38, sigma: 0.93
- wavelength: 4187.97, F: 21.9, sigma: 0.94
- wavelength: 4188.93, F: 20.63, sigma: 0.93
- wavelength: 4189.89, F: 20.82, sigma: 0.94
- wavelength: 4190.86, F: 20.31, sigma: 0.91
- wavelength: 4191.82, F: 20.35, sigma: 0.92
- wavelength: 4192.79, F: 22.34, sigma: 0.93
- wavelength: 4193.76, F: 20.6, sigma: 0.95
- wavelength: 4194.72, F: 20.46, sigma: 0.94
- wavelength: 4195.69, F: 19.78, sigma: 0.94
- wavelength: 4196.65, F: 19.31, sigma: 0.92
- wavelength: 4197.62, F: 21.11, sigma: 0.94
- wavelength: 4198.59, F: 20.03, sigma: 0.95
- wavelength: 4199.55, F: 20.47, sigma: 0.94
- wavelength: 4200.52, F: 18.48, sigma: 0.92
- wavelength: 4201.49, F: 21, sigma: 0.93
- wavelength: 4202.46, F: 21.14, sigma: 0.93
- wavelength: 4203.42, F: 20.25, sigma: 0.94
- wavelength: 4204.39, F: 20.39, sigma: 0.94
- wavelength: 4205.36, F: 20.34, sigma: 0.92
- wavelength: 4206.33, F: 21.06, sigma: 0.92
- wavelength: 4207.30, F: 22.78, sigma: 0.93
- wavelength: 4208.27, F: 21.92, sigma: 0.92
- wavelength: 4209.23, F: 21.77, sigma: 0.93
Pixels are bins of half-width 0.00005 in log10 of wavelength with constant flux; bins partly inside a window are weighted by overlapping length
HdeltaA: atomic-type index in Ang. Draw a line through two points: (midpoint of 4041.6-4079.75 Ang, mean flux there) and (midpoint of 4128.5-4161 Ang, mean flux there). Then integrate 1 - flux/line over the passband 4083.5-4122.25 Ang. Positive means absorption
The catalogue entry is 6.4 Ang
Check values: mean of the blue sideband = 20.4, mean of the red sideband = 21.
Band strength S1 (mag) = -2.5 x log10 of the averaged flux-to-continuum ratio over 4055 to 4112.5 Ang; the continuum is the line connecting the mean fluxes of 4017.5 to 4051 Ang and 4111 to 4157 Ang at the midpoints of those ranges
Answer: 0.16 mag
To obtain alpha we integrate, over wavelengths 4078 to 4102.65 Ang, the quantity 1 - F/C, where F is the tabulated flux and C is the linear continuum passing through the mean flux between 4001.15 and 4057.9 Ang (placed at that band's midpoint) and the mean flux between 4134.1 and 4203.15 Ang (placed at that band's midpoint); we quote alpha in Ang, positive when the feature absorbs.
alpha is 4.1 Ang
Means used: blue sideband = 21.2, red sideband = 20.8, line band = 17.5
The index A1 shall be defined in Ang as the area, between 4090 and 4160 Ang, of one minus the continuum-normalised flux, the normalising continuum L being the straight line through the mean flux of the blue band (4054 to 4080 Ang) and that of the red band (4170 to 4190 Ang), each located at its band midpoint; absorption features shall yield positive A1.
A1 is 4.4 Ang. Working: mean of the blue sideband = 20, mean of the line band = 19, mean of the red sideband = 20.5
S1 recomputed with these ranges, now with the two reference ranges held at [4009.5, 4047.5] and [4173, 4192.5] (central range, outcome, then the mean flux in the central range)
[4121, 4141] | 0.009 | 20.6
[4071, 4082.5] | 0.096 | 19.3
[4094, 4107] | 0.436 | 14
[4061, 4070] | 0.045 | 20.2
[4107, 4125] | 0.105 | 18.9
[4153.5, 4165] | -0.035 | 21.3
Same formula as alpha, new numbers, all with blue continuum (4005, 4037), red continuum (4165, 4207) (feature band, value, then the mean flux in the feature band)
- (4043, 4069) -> 0.45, 20.7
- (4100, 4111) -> 3.43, 14.3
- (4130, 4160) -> -0.46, 21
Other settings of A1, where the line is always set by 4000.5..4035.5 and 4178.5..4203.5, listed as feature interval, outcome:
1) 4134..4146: -0.3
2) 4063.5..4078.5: 0.8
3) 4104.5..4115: 2.0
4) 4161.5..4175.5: -0.1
